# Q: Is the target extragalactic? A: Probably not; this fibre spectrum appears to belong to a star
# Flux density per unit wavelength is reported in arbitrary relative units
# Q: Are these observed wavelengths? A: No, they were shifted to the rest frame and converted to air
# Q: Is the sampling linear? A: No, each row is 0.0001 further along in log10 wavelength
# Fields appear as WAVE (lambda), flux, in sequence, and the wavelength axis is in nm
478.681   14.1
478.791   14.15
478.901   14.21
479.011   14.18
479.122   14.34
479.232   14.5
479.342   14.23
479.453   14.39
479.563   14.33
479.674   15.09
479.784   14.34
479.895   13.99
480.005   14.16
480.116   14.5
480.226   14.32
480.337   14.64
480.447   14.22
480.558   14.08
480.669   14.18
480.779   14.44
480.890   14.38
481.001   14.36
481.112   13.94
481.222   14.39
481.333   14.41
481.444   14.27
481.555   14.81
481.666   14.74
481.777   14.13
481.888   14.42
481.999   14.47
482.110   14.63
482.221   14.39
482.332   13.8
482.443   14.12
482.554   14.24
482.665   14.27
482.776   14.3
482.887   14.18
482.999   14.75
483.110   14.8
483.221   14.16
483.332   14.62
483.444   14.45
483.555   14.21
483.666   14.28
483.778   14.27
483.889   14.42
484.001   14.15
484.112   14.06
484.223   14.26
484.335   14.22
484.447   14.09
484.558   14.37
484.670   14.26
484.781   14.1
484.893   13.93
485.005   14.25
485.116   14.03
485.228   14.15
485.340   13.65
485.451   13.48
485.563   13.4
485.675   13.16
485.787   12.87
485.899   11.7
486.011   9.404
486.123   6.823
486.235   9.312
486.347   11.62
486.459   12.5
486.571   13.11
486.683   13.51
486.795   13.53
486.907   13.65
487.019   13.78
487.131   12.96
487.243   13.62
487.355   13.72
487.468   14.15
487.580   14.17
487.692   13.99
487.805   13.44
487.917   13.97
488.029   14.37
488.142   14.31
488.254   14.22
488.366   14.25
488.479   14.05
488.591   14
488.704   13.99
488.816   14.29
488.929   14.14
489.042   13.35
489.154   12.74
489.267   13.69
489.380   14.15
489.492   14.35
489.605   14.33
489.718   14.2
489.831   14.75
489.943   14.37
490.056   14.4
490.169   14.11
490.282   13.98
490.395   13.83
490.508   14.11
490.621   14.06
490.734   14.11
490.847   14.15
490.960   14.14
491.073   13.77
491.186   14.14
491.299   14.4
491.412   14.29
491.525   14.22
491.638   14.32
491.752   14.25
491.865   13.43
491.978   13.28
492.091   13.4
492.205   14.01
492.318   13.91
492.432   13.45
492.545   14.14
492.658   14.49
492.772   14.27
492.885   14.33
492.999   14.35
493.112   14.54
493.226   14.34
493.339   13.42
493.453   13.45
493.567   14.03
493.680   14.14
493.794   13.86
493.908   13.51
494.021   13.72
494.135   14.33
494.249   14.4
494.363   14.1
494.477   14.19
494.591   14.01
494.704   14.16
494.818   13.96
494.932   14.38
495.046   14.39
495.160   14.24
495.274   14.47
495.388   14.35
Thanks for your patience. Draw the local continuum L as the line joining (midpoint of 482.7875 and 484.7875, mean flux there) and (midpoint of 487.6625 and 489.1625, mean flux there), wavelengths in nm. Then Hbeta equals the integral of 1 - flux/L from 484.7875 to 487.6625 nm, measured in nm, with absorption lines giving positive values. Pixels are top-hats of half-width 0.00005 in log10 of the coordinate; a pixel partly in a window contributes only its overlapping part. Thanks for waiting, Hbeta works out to 0.26 nm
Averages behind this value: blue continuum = 14.3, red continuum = 14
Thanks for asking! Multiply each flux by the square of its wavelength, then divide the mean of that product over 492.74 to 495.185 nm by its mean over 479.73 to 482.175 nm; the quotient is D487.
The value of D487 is 1.04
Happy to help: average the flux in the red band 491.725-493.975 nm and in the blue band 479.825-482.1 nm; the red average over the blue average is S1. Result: 1.0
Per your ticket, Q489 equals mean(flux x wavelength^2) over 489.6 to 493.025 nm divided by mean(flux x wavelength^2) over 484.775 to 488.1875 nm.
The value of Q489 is 1.10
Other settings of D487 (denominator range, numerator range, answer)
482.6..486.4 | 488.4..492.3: 1.07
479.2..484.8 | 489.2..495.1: 1.02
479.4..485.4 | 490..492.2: 1.02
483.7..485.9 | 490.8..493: 1.04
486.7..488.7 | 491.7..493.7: 1.03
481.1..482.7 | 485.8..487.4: 0.86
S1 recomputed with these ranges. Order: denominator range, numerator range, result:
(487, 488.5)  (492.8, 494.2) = 1.01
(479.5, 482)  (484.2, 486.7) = 0.89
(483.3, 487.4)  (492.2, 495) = 1.06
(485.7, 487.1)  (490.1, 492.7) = 1.18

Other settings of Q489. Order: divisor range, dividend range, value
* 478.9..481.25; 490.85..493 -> 1.03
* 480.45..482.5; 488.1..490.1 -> 1.01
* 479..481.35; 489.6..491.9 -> 1.03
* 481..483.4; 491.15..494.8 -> 1.02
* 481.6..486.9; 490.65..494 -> 1.06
